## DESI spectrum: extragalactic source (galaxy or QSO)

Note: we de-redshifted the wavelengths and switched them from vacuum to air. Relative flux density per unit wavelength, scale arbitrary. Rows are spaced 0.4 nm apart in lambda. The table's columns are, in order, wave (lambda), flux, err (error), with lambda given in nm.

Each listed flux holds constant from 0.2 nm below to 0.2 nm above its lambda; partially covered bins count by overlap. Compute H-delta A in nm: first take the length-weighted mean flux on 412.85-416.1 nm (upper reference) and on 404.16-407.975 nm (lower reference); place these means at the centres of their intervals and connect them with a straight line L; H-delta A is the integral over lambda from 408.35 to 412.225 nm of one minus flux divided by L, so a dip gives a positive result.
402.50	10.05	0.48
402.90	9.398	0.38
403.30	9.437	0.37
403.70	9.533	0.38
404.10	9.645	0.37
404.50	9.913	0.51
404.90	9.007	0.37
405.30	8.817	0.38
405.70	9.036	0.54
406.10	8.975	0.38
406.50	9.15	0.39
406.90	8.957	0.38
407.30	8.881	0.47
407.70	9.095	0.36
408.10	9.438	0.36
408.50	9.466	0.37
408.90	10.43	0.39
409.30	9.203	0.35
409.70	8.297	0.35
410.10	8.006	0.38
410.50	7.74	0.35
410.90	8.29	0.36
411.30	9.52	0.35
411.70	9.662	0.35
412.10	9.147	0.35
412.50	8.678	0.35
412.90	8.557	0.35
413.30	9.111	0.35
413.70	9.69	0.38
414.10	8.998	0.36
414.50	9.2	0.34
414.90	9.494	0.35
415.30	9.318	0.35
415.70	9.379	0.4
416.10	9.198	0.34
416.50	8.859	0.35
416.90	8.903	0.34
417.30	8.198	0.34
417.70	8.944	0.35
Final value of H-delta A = 0.09 nm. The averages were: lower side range 9.12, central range 8.97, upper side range 9.25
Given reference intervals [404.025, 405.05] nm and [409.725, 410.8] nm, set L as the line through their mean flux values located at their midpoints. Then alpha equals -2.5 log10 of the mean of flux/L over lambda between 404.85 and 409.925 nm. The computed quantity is -0.048 mag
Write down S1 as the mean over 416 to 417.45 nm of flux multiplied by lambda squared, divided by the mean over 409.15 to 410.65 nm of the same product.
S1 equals 1.1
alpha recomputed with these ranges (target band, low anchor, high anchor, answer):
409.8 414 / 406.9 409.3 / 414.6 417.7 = 0.05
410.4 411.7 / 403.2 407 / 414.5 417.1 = 0.06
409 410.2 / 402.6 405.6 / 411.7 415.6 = 0.07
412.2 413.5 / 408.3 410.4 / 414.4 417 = 0.04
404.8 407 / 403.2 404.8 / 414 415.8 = 0.07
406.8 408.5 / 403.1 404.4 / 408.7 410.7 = -0.01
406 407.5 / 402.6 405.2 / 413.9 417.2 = 0.05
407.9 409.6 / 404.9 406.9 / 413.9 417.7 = -0.06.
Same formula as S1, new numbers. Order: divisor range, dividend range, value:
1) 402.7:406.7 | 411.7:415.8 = 1.03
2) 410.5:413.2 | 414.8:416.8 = 1.06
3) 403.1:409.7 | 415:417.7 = 1.02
